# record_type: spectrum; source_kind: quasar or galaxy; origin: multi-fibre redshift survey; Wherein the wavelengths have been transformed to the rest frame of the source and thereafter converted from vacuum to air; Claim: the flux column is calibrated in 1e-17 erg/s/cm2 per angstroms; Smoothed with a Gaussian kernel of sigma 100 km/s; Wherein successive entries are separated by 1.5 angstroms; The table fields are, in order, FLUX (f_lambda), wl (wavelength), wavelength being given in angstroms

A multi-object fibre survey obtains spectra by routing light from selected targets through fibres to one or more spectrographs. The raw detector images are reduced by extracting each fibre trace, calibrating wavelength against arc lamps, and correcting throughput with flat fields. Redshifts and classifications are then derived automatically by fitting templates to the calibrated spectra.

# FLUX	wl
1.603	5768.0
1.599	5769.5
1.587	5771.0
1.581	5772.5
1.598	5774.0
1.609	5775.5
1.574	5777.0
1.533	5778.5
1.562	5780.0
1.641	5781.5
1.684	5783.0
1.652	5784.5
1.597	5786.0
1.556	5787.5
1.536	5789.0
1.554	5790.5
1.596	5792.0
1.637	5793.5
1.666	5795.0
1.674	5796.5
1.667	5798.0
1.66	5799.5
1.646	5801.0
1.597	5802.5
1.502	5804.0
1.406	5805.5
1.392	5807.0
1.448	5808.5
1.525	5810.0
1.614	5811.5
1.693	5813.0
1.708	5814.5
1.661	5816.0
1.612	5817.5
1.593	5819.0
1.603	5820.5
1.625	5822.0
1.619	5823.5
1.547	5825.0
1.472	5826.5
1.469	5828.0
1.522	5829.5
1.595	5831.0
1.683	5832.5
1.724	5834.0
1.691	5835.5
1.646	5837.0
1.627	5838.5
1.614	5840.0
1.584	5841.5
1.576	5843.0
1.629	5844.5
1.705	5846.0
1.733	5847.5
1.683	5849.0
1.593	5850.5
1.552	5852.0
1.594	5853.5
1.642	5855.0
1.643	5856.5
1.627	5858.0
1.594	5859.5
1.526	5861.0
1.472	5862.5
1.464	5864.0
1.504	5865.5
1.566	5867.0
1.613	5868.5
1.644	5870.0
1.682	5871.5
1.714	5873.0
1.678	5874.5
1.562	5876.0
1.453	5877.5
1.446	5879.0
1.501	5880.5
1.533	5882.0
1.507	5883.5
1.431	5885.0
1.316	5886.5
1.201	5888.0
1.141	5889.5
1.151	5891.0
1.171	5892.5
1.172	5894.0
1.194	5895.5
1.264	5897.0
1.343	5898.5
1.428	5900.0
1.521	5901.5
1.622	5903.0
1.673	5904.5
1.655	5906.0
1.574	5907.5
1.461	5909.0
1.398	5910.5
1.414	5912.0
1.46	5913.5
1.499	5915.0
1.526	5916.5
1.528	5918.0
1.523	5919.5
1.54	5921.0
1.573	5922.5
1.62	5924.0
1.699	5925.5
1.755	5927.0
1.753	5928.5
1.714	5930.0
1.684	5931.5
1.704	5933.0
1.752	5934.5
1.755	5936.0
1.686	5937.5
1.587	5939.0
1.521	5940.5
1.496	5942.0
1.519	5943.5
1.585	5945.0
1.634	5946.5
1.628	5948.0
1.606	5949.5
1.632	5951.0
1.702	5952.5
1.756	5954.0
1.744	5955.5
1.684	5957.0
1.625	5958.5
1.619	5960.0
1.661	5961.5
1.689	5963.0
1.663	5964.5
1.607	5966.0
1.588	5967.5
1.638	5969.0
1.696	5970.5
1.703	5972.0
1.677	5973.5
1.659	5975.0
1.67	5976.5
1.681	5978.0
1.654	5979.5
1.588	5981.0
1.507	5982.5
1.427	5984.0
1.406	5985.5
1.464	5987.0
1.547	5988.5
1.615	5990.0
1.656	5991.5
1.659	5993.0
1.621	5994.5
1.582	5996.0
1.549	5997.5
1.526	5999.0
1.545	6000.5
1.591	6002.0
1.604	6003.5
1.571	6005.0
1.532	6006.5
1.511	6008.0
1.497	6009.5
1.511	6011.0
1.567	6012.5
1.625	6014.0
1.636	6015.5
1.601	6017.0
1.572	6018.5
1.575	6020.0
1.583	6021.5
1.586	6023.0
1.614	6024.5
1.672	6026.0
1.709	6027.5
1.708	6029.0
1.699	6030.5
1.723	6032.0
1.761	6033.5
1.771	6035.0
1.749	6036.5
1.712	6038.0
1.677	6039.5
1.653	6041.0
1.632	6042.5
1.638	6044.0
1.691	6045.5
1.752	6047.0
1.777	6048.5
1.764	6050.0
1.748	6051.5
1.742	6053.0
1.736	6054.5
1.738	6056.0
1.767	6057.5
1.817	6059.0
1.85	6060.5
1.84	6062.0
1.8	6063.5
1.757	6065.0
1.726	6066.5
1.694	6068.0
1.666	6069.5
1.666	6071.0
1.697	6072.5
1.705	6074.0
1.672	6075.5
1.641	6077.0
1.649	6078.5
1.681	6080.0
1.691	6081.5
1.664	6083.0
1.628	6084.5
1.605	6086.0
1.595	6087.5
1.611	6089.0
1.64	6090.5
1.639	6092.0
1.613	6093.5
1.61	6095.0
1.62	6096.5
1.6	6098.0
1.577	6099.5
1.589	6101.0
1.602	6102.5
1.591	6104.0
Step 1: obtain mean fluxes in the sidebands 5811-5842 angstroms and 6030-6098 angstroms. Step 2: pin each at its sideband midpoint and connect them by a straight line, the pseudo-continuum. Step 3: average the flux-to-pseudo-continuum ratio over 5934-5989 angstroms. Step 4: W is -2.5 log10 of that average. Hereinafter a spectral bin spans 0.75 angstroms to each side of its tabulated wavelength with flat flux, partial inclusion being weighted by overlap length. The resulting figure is 0.03 mag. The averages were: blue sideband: 1.61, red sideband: 1.7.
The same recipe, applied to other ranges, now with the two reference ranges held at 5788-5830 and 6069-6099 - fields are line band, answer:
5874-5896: 0.173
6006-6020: 0.044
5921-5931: -0.045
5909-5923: 0.079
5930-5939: -0.063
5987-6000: 0.025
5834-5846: -0.032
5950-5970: -0.031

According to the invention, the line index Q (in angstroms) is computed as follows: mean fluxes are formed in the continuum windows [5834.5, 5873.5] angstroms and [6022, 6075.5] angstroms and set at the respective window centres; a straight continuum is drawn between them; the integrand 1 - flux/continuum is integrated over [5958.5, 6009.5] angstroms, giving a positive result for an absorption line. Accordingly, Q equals 2.7 angstroms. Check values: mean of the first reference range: 1.61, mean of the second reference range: 1.72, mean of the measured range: 1.6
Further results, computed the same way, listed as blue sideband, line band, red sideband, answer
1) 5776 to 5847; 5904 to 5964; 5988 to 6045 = -0.1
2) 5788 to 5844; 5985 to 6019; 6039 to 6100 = 2.0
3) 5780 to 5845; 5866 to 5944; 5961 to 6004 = 4.0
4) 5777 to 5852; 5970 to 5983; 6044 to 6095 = 0.1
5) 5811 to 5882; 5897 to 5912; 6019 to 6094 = 1.2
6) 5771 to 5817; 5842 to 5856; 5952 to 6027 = -0.3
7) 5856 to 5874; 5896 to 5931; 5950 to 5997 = 1.3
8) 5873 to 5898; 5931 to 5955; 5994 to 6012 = -3.0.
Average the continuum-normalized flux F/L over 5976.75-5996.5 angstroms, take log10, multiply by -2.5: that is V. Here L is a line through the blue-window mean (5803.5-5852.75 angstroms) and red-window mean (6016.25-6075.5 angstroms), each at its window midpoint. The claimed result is 0.07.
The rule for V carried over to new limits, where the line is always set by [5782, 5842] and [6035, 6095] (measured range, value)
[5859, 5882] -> 0.04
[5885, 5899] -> 0.31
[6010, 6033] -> 0.04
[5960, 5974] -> 0.00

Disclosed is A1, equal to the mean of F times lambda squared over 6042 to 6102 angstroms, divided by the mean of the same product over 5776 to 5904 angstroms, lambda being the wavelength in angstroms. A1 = 1.2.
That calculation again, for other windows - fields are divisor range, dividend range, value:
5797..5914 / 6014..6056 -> 1.17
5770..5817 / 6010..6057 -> 1.14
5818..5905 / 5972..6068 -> 1.14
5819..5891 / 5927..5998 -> 1.08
